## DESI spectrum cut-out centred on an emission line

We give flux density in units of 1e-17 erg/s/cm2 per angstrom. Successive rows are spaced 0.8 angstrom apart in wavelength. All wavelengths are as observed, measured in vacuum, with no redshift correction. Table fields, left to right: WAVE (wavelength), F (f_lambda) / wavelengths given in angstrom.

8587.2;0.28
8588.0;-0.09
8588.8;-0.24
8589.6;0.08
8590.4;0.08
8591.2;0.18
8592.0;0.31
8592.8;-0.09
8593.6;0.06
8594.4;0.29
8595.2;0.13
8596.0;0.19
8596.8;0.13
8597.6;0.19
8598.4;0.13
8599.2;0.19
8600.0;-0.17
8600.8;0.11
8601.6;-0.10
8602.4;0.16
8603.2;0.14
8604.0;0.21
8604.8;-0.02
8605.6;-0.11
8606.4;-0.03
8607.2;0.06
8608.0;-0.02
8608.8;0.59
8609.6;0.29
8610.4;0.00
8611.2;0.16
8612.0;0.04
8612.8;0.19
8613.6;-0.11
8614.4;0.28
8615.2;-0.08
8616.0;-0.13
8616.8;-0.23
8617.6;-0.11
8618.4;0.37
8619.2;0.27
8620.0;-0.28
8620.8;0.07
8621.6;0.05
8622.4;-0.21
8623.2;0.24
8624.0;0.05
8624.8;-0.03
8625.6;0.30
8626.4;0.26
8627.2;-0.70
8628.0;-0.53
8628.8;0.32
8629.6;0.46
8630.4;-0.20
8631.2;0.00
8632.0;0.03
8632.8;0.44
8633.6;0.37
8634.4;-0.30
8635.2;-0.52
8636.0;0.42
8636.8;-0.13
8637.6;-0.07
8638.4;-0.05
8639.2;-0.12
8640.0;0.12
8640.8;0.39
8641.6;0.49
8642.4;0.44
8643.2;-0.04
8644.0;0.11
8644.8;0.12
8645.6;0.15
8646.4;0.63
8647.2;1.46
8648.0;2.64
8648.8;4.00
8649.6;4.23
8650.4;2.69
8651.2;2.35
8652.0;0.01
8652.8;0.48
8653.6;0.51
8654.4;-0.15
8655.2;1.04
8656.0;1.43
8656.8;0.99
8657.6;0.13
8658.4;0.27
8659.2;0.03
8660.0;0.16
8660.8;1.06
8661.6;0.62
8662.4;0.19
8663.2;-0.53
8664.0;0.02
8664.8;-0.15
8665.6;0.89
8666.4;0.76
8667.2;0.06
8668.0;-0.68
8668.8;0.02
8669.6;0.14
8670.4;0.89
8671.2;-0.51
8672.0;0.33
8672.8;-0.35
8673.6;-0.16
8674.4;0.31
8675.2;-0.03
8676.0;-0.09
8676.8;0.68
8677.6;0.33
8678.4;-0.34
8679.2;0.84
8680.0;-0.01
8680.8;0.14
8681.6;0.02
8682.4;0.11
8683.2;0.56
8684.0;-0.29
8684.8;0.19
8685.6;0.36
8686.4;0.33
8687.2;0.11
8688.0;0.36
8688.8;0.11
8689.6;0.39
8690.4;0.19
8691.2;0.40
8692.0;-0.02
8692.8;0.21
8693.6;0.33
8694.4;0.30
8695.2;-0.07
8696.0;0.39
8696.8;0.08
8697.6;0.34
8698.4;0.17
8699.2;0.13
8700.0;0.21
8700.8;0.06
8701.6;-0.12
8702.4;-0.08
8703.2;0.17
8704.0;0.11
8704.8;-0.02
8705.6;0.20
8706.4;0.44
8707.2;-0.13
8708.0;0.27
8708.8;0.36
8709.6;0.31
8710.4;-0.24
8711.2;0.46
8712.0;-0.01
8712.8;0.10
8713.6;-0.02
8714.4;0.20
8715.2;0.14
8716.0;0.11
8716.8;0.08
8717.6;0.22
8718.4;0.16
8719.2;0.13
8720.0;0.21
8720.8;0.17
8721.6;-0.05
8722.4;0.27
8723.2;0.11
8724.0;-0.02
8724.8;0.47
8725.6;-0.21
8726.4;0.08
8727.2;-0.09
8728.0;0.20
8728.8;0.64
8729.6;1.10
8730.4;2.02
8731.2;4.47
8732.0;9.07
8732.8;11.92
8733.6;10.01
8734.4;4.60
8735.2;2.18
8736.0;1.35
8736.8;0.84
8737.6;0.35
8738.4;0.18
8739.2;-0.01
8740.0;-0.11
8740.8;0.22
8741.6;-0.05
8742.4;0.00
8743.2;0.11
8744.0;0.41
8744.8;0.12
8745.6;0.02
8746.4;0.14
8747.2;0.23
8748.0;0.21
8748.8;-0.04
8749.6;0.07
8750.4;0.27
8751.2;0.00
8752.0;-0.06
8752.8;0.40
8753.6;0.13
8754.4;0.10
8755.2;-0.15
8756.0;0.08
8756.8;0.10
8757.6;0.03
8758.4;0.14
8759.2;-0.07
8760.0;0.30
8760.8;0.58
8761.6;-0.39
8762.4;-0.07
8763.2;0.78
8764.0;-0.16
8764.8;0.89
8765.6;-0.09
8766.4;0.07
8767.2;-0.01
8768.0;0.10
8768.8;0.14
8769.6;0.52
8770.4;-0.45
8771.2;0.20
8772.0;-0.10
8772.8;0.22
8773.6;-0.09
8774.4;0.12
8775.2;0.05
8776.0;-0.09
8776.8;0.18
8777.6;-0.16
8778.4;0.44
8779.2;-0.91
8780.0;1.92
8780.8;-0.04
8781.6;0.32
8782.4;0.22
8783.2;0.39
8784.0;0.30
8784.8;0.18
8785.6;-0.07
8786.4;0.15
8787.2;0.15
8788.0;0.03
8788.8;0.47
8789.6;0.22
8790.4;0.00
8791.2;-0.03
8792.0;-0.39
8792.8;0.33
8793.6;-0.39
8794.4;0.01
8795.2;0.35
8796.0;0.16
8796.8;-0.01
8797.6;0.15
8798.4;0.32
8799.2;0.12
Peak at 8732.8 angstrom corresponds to [O III] 5007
